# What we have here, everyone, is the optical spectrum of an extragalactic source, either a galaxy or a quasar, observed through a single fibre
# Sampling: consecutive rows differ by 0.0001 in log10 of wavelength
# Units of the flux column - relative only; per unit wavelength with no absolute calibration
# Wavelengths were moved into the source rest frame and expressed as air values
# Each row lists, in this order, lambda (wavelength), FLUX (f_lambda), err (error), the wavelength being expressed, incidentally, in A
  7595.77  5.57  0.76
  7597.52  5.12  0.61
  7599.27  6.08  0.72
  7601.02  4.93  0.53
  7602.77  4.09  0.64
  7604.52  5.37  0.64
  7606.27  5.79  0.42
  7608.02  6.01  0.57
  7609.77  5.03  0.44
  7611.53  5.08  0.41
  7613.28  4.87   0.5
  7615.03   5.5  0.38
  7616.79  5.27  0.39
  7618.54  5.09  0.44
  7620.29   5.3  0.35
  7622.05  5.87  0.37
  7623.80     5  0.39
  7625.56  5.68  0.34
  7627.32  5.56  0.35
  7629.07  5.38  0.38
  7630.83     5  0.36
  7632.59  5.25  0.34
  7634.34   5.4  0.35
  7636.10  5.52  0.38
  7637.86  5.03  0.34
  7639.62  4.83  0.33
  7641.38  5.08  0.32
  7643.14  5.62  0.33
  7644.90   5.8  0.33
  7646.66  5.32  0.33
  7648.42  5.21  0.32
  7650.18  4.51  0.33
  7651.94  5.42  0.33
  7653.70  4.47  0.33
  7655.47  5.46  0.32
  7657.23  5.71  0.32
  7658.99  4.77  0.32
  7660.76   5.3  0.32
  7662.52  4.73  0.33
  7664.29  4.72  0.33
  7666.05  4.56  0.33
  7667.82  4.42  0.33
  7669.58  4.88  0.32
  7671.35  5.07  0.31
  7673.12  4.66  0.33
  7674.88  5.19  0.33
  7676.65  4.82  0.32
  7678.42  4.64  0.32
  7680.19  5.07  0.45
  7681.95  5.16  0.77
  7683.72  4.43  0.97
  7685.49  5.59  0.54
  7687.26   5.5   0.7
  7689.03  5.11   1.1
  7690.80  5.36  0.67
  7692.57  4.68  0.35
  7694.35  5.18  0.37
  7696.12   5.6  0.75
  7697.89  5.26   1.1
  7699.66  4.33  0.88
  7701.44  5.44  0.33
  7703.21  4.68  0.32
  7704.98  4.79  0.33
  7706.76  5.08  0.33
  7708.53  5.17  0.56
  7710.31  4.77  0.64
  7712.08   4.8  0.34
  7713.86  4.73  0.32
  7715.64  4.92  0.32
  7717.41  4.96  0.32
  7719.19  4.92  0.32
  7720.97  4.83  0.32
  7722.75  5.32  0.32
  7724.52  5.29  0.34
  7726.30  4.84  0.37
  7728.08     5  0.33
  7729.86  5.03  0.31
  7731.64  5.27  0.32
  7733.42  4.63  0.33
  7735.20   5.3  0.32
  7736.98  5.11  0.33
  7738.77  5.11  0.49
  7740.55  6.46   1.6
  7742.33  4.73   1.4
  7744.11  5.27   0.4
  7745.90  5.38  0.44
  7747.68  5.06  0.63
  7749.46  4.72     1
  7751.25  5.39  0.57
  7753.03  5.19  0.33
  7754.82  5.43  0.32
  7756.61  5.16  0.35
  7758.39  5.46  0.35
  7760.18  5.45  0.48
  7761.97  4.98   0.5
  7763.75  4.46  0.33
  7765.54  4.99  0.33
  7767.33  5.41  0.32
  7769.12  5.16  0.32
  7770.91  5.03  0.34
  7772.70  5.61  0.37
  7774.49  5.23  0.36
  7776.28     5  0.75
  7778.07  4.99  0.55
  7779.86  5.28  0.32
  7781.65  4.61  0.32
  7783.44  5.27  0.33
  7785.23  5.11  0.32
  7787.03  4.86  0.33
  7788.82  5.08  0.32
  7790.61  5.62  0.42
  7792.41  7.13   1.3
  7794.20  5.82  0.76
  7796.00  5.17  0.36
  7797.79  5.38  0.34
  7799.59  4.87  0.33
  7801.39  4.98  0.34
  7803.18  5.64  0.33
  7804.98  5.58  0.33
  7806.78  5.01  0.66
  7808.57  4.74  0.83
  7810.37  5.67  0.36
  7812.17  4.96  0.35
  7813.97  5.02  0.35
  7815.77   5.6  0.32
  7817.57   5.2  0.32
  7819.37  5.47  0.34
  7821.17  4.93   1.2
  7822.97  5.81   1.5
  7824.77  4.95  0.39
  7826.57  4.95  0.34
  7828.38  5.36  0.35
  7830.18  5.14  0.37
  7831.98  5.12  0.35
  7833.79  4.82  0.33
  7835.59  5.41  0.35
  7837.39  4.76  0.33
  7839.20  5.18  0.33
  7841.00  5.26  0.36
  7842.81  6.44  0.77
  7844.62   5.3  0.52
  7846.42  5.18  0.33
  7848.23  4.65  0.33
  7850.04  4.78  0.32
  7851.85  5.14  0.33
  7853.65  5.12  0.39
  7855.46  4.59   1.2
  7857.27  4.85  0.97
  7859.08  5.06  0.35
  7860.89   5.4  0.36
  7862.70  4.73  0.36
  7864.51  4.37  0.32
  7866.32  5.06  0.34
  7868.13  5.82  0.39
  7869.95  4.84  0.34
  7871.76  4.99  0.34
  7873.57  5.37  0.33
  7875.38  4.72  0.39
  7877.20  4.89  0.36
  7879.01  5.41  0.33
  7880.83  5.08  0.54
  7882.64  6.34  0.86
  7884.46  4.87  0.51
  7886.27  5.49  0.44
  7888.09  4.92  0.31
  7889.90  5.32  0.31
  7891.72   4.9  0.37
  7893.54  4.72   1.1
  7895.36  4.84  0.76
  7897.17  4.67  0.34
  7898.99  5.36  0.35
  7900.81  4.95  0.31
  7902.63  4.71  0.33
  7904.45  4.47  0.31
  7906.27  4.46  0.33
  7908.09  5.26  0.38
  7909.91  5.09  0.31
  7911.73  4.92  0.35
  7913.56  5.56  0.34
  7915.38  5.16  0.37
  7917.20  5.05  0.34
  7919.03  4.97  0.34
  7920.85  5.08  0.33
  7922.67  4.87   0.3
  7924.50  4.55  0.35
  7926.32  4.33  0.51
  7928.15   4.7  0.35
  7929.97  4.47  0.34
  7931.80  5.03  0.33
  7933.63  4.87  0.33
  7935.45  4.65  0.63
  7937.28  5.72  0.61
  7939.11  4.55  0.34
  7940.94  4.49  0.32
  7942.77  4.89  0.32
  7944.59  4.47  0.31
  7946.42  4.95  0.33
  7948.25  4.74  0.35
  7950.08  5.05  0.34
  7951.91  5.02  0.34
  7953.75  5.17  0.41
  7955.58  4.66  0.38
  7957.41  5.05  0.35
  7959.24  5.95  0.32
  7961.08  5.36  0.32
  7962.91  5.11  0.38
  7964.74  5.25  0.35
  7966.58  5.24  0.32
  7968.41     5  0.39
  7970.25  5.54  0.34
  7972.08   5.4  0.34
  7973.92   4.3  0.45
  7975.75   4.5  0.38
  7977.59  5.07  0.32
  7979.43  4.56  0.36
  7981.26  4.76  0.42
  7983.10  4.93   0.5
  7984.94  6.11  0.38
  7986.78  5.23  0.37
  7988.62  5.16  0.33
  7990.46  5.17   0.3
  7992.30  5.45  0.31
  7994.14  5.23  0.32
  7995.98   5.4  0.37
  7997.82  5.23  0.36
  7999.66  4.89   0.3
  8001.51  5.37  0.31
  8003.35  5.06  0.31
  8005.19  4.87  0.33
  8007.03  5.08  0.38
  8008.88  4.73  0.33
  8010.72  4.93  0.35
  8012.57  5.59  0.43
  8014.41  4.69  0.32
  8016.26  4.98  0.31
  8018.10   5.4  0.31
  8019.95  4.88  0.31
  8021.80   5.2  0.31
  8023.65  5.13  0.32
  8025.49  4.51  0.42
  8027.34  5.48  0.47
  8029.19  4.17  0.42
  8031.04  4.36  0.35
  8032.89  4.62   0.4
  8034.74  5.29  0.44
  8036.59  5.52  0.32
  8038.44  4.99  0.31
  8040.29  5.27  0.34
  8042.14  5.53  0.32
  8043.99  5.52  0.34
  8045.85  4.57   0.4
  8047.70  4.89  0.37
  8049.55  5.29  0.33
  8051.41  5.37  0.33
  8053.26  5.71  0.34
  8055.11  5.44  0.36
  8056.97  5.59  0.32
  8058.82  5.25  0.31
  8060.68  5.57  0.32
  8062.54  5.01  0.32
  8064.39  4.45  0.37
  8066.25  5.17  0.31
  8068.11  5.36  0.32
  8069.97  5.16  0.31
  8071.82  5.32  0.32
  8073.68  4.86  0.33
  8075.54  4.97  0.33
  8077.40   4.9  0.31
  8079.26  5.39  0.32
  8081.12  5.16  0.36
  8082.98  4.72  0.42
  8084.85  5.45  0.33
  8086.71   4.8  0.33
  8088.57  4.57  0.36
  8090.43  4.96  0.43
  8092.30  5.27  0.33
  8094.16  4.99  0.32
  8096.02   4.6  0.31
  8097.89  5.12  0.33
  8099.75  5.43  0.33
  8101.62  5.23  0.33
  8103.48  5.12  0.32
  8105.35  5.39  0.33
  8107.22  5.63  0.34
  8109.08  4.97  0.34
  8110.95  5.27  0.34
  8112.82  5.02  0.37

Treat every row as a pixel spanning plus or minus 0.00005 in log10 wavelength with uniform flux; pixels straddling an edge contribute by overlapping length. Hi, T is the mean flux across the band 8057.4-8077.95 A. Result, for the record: 5.11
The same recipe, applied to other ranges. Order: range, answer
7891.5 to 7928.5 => 4.89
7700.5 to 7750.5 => 5.06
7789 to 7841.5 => 5.29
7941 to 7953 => 4.83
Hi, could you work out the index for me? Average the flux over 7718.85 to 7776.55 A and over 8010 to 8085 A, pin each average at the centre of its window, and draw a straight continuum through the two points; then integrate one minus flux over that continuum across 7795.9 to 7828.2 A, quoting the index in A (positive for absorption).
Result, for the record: -0.5 A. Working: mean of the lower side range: 5.16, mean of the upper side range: 5.11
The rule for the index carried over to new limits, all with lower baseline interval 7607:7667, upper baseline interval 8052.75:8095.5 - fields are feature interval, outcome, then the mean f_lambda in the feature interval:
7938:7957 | 1.2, 4.82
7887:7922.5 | 1.3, 4.97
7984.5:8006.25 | -0.4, 5.25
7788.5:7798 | -1.1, 5.76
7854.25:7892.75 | 0.5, 5.09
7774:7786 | 0.3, 5.07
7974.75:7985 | 0.5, 4.89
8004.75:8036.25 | 1.1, 4.95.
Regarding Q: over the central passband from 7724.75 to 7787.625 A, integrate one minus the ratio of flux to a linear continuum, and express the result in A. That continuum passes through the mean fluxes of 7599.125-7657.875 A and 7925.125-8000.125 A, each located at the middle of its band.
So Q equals 0.3 A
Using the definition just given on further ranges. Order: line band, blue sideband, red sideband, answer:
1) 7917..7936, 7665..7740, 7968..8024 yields 1.1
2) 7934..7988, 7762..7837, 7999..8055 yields 1.0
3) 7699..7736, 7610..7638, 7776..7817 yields 2.3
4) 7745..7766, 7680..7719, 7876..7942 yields -0.6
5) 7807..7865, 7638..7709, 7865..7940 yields -1.4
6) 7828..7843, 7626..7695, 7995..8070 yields -0.4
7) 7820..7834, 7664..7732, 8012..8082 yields -0.4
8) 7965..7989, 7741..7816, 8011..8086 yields 0.4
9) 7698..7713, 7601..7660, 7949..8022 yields 0.9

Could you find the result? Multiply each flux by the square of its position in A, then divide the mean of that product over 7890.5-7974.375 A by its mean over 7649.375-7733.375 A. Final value 1.06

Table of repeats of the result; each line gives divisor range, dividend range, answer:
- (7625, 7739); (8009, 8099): 1.10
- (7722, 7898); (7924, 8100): 1.03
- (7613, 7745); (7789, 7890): 1.07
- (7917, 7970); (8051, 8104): 1.07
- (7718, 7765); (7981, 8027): 1.07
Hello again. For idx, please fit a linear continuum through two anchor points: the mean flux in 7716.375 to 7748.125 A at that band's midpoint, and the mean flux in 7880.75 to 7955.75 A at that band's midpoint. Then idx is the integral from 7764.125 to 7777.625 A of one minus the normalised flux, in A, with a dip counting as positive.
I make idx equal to -0.2 A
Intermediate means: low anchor 5.14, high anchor 4.94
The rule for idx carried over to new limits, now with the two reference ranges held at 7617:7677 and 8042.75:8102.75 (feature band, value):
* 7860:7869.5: 0.1 A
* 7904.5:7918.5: 0.3 A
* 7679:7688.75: 0.0 A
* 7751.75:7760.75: -0.3 A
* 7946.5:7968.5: 0.0 A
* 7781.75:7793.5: -0.7 A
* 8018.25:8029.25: 0.3 A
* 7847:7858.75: 0.6 A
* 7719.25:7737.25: 0.3 A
